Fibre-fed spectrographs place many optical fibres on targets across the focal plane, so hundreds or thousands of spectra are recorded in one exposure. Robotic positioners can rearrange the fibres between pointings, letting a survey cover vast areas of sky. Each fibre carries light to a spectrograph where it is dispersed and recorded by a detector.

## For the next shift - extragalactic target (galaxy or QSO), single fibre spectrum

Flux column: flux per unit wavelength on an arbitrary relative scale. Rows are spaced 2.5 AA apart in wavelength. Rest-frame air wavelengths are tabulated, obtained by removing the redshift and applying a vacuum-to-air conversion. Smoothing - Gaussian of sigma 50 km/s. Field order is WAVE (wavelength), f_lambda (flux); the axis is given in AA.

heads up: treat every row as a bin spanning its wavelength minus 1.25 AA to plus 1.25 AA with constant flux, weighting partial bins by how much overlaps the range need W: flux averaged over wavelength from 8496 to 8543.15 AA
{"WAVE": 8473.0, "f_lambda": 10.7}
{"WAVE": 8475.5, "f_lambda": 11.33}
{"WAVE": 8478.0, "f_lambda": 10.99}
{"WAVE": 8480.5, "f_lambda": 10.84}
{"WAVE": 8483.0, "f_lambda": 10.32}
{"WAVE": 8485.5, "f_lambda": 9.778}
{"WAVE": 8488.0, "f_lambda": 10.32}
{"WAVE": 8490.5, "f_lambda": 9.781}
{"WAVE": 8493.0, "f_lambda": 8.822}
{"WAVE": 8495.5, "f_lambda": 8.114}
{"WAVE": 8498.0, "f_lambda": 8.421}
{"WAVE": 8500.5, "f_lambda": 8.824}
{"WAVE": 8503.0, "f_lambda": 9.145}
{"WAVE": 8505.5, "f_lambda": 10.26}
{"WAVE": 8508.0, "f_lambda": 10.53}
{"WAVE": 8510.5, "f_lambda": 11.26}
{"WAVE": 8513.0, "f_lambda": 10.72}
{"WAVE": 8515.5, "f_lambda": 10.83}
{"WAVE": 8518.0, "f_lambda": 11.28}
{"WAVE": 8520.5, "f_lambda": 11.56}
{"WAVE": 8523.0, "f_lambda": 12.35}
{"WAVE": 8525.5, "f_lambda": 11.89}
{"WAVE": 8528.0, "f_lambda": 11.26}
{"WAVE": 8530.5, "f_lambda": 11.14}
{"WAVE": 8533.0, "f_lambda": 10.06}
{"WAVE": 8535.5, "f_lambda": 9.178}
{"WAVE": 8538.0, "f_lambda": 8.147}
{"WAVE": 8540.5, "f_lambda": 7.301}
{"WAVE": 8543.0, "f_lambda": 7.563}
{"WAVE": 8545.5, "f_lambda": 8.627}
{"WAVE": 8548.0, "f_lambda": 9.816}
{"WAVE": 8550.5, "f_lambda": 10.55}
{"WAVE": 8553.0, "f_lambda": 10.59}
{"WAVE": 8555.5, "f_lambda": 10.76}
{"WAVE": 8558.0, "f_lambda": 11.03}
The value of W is 10.1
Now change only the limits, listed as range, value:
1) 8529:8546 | 8.9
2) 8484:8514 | 9.66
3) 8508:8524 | 11.3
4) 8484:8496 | 9.46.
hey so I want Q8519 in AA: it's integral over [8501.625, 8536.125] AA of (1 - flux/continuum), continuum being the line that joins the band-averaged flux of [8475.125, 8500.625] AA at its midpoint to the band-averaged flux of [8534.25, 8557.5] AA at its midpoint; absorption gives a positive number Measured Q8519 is -5.0 AA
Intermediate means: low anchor 9.77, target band 10.8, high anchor 9.23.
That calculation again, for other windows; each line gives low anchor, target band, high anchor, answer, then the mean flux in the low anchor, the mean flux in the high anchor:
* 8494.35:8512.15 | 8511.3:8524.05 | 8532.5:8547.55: -3.1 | 9.54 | 8.47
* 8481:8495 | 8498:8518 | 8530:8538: -0.9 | 9.77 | 9.72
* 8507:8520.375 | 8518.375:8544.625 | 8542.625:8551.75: 0.2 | 11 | 9.29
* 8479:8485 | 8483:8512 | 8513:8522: 3.2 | 10.5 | 11.2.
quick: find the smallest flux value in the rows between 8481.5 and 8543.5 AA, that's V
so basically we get 7.301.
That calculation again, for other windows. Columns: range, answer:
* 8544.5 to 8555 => 8.627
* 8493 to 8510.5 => 8.114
